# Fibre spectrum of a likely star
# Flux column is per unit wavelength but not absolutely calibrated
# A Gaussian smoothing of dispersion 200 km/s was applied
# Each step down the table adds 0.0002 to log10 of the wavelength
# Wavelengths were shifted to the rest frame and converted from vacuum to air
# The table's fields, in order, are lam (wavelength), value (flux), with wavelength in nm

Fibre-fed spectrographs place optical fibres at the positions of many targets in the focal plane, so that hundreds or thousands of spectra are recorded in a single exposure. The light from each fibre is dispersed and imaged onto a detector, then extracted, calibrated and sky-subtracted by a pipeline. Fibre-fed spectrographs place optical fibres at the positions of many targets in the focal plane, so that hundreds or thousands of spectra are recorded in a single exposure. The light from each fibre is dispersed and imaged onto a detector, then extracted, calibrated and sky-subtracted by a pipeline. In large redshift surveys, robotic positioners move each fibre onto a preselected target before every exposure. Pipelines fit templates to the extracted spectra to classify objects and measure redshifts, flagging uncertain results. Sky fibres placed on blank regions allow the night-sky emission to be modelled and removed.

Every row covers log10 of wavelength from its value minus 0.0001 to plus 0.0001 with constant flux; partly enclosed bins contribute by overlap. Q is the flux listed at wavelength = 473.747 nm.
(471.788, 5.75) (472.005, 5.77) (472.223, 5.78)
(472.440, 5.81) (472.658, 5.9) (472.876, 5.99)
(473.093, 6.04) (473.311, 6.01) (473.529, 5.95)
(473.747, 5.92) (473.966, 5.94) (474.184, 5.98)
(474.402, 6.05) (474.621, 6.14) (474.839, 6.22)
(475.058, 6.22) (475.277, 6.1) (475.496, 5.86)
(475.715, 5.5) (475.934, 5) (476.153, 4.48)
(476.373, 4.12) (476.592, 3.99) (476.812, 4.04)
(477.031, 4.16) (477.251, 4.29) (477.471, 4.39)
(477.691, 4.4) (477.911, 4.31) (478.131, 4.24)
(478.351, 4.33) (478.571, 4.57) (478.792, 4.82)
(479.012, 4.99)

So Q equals 5.92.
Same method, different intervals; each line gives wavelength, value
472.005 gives 5.77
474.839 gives 6.22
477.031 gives 4.16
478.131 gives 4.24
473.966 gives 5.94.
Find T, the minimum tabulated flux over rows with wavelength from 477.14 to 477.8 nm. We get 4.29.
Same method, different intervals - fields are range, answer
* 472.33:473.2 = 5.81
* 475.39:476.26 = 4.48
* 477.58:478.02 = 4.31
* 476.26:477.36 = 3.99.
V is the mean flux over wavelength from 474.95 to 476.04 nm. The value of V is 5.74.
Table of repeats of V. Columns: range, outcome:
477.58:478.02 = 4.35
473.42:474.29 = 5.95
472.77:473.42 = 6.02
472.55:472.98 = 5.94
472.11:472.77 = 5.82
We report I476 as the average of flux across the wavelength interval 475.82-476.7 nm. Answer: 4.4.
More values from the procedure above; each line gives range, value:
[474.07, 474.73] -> 6.06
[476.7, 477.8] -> 4.25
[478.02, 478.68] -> 4.38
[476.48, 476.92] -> 4.02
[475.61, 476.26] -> 4.99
